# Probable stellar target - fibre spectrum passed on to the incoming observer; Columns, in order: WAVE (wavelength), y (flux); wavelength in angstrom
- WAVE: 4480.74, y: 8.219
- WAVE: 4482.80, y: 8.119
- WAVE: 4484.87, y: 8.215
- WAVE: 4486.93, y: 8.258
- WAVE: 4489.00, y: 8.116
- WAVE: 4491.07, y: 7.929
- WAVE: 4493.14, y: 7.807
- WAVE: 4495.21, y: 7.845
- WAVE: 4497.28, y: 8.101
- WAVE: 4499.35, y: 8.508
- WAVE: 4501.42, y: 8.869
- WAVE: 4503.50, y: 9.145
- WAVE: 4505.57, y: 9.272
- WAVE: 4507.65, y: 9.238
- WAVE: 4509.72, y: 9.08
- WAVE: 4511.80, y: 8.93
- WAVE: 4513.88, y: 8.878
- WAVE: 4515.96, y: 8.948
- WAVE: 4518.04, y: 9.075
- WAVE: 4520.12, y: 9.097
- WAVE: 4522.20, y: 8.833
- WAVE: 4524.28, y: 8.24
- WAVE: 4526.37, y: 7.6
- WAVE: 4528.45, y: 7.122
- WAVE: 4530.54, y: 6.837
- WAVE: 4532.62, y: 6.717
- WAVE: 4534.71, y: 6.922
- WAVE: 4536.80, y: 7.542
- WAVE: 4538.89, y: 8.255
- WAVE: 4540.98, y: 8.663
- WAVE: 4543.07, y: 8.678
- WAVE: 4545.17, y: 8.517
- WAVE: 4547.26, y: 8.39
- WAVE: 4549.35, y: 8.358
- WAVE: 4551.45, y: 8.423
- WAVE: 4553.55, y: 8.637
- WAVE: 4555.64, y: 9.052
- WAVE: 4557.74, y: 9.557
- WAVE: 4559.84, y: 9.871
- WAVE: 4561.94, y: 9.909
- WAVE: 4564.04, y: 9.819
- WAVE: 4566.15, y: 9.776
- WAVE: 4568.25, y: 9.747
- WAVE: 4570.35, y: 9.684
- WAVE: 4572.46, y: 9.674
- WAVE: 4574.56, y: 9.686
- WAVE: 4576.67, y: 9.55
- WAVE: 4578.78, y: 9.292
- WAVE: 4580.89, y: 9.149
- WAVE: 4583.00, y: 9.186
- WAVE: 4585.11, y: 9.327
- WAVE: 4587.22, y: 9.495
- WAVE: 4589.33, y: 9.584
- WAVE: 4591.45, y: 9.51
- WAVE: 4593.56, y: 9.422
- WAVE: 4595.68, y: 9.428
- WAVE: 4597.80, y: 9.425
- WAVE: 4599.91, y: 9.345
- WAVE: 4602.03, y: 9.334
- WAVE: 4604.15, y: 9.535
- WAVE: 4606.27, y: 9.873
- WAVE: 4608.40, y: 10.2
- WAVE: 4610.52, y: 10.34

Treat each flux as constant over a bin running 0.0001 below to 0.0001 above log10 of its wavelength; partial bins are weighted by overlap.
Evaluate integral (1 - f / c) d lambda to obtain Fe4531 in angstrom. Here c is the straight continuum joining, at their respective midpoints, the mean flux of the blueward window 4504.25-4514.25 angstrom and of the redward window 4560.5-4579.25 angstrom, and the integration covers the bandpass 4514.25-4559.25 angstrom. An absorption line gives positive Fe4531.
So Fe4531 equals 5.2 angstrom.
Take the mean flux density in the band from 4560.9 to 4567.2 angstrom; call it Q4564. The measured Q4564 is 9.83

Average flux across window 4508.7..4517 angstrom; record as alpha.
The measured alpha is 8.95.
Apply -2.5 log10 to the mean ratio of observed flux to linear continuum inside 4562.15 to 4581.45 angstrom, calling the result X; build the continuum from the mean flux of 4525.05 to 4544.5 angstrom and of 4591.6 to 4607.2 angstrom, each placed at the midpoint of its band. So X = -0.11 mag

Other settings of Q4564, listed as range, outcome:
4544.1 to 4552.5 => 8.42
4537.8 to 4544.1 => 8.53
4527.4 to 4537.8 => 7.03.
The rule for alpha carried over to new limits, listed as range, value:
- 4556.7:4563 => 9.78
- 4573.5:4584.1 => 9.37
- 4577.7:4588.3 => 9.29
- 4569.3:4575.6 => 9.69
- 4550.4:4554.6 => 8.53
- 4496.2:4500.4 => 8.31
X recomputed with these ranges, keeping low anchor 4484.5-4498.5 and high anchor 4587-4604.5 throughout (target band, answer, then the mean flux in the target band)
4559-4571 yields -0.09 mag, 9.8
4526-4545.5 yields 0.13 mag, 7.66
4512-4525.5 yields -0.05 mag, 8.83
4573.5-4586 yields -0.02 mag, 9.37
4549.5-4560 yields -0.01 mag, 8.98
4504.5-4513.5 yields -0.10 mag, 9.11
